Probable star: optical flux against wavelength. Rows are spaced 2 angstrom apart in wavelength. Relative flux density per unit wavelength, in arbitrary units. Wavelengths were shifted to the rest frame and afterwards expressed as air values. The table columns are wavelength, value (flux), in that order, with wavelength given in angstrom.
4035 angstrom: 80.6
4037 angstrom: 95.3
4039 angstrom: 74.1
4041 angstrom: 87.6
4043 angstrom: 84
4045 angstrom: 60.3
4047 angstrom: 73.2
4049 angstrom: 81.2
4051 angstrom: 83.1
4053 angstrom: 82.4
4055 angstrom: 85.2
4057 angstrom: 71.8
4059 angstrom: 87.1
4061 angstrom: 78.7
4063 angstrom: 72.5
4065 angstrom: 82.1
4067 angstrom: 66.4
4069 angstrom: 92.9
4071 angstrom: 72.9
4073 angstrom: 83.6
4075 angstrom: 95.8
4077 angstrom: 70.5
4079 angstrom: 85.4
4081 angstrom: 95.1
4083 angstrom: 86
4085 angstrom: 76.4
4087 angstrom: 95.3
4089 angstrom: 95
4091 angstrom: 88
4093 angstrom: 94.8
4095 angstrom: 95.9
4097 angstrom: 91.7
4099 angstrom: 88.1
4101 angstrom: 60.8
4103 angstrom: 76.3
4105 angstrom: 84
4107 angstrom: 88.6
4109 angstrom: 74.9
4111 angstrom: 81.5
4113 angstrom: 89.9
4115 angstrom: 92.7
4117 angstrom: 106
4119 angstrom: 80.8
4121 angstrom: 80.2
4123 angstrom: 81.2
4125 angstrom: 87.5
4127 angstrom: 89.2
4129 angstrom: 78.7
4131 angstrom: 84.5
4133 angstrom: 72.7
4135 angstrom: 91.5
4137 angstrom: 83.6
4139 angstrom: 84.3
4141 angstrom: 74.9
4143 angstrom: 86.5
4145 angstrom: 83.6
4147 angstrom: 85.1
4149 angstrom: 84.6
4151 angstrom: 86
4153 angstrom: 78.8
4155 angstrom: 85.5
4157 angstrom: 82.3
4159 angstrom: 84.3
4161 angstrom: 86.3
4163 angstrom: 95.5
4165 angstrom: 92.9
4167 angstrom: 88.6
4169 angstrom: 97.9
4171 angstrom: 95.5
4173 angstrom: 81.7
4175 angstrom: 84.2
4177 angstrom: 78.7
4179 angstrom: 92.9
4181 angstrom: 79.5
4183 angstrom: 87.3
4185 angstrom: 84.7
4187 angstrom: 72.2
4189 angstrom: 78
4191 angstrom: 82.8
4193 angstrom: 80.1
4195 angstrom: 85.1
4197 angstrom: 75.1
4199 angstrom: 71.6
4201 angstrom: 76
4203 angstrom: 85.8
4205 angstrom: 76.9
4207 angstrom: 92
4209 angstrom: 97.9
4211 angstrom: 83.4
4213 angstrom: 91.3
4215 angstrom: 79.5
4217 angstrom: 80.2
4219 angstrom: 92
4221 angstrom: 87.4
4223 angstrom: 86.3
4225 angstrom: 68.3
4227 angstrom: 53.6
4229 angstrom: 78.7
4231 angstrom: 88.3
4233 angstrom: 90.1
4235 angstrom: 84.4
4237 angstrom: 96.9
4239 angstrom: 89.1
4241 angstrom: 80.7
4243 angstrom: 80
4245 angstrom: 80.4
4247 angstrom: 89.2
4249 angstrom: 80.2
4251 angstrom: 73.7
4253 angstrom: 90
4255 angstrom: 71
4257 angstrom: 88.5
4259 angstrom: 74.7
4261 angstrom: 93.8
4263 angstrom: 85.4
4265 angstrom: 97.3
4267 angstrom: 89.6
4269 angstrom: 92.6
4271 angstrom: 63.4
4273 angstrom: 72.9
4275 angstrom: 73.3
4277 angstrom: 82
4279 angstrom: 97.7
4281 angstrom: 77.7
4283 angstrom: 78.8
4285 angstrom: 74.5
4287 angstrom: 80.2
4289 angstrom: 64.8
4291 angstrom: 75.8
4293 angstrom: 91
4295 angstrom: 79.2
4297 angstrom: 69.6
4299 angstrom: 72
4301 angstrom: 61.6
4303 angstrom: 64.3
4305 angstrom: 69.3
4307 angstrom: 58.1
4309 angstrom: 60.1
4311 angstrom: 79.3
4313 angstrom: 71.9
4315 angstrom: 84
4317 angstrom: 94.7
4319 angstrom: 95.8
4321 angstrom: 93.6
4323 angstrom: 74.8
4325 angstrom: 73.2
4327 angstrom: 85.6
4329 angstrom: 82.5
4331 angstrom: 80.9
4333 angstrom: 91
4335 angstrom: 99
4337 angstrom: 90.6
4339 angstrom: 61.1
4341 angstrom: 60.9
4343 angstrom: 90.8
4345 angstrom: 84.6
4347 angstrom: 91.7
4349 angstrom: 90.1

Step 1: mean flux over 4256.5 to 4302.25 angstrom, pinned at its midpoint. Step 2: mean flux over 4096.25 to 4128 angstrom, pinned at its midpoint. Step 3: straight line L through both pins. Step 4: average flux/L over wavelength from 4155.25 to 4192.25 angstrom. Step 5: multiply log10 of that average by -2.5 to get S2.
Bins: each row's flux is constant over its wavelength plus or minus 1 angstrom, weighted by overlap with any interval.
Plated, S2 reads -0.04 mag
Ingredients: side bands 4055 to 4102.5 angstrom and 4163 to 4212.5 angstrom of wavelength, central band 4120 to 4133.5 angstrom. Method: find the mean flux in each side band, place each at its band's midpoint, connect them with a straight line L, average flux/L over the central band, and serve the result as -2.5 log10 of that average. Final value 0.02 mag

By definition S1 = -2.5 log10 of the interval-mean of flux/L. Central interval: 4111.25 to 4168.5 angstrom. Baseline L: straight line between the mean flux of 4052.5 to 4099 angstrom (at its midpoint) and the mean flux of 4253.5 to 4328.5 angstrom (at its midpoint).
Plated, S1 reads -0.04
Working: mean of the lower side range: 84.7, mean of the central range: 85.7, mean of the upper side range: 78.8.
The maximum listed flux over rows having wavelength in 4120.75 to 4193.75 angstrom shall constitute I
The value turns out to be 97.9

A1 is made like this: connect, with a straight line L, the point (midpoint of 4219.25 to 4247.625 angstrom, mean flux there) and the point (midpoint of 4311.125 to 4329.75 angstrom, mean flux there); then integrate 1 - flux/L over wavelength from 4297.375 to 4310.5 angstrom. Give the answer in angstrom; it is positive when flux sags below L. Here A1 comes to 2.91 angstrom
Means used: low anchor 82.5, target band 65.1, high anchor 83.8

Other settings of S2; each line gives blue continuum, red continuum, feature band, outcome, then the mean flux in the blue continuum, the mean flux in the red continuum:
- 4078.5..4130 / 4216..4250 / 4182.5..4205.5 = 0.06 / 86.3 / 82.7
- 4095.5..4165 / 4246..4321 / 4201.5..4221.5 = -0.06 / 84.4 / 79.1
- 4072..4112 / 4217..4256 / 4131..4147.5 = 0.02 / 85.4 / 82.1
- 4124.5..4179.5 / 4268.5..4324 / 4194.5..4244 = -0.02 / 85.6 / 76.8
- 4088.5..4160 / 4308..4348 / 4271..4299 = 0.07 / 84.8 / 82.3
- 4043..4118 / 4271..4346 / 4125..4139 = -0.02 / 83.4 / 78.1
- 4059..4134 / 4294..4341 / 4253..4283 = -0.05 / 84.3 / 77.6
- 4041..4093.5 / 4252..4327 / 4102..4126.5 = -0.05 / 82.3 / 78.9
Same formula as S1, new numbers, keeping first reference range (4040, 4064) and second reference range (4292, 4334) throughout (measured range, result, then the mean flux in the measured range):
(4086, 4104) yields -0.112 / 87.3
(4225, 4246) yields -0.047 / 81.6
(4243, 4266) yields -0.078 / 83.8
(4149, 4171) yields -0.125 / 88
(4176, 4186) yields -0.084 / 84.6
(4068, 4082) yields -0.084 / 85.2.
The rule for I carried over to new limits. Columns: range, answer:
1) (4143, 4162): 86.5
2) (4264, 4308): 97.7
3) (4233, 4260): 96.9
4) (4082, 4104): 95.9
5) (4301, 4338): 99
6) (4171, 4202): 95.5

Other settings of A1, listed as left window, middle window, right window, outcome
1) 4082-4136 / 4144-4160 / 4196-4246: 0.1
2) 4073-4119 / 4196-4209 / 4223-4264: 0.4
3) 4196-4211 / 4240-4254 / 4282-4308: -0.8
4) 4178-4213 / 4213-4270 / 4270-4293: -2.9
